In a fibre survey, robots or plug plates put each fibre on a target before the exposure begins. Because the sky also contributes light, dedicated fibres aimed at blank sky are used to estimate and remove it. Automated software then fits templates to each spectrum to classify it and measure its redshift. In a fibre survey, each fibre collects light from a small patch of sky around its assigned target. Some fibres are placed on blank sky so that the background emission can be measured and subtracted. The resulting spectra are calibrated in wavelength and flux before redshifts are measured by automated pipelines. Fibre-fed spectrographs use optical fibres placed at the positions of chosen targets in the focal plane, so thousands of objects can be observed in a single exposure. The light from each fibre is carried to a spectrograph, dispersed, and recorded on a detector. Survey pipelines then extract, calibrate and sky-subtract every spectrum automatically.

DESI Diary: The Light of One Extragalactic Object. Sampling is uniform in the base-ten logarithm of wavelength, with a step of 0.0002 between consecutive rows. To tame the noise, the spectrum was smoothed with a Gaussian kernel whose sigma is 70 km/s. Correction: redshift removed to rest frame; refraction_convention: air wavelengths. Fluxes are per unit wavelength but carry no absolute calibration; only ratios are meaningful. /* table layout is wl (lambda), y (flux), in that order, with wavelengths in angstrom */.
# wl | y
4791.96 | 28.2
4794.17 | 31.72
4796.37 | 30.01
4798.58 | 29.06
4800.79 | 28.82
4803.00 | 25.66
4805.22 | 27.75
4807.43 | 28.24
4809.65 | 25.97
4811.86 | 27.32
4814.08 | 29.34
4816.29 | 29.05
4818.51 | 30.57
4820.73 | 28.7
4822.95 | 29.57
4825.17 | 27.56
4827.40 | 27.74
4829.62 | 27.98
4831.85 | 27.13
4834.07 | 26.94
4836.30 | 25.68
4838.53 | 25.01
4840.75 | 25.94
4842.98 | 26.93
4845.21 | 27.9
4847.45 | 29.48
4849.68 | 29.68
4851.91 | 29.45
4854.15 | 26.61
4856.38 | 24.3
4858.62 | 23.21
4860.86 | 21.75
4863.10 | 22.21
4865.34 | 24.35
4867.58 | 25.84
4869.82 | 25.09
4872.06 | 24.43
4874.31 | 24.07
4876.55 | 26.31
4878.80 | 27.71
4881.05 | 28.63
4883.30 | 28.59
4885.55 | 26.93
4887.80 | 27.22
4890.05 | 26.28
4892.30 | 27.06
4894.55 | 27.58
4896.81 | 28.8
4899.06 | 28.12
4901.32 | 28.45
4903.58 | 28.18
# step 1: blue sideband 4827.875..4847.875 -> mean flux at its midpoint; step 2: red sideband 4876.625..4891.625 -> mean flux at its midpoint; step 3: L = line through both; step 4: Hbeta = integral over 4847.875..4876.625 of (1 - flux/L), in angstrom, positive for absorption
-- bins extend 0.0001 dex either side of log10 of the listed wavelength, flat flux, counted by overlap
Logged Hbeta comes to 2.08 angstrom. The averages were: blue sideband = 26.9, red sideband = 27.4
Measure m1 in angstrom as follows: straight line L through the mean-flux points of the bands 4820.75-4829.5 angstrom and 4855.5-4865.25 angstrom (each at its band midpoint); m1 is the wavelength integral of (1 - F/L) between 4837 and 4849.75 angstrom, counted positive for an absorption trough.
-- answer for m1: -0.88 angstrom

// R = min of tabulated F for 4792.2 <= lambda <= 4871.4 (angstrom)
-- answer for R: 21.75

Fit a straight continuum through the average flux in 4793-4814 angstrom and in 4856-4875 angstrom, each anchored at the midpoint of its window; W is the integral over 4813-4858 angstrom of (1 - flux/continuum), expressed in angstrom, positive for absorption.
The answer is -2.9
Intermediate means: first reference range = 28.3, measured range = 27.7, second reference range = 23.9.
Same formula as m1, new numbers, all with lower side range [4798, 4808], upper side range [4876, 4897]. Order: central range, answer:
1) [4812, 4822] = -0.52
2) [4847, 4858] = 0.01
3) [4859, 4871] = 1.63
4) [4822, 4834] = -0.07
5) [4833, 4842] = 0.58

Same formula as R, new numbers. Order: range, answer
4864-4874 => 24.35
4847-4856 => 26.61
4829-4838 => 25.68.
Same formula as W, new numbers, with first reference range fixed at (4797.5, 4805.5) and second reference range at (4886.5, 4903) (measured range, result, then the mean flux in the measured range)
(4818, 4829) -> -0.37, 28.7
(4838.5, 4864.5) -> 1.56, 26.1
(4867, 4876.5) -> 0.94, 25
